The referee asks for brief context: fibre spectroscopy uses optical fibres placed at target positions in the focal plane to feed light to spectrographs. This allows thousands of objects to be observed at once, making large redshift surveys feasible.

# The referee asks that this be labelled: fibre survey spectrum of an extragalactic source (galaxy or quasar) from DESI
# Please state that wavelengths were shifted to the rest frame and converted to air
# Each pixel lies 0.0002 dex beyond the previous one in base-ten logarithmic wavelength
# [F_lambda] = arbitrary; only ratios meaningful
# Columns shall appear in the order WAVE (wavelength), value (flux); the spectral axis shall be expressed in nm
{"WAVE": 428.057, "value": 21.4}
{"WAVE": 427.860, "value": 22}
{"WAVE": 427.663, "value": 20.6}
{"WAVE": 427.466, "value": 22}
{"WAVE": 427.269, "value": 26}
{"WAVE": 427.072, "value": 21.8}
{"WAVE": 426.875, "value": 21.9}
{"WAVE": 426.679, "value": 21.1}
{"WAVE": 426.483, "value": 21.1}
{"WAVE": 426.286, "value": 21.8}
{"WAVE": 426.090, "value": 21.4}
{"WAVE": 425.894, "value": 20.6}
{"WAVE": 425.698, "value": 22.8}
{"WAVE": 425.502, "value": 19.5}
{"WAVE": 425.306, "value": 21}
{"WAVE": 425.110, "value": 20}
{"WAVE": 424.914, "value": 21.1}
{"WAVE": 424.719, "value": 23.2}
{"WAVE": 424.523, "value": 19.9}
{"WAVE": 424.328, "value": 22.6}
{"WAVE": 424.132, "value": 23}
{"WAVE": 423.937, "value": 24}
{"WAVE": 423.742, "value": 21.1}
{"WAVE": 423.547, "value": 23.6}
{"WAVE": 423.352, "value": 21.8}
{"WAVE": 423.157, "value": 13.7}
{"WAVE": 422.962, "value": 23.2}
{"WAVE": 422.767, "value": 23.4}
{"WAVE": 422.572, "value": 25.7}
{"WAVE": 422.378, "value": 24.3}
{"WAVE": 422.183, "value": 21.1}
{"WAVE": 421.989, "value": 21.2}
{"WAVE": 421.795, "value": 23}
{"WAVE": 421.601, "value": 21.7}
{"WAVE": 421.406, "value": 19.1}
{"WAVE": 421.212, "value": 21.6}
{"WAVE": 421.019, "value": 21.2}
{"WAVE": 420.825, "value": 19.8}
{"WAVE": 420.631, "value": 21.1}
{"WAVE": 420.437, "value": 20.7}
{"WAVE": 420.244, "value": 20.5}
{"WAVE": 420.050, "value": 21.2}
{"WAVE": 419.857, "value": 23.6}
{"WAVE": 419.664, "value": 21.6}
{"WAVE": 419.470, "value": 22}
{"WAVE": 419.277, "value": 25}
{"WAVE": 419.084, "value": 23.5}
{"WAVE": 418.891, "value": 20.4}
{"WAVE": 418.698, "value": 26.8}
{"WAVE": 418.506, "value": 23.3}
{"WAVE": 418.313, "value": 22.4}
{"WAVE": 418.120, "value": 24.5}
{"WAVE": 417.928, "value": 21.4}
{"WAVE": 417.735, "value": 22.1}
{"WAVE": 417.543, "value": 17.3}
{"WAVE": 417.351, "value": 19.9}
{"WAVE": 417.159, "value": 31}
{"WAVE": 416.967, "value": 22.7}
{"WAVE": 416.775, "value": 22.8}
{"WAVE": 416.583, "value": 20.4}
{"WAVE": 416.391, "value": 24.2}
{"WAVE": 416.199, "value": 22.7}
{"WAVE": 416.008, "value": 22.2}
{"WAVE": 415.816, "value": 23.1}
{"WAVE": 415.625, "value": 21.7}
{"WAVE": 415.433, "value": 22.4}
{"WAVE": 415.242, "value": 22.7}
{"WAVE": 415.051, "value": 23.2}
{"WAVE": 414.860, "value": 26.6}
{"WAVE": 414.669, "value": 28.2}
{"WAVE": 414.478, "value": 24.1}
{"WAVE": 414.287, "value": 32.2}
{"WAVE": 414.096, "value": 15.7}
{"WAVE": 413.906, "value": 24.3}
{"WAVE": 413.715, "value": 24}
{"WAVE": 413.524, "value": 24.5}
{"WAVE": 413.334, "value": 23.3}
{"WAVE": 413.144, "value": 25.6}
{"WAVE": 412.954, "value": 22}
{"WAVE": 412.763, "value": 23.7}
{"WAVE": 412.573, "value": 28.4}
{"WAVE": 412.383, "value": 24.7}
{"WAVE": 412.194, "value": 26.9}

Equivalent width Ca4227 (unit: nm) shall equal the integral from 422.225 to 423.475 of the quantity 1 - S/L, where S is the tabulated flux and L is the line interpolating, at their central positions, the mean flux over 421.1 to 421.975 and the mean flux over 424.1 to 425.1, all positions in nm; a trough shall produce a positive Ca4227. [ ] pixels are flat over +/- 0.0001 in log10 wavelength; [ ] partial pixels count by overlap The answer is -0.03 nm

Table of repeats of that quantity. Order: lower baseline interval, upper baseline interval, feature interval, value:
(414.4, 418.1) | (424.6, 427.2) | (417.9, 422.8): 0.01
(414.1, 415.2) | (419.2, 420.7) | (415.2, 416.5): 0.11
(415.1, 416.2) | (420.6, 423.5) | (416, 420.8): -0.09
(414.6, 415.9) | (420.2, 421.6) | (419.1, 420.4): -0.06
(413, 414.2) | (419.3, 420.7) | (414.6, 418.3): -0.11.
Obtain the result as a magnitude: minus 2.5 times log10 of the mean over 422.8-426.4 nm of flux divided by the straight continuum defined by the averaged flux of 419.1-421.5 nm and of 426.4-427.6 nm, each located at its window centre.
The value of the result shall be 0.031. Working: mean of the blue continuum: 21.5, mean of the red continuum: 22.3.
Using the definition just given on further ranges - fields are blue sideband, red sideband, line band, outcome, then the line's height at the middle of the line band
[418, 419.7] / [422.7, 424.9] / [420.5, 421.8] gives 0.08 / 22.6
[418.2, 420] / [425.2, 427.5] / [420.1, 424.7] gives 0.04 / 22.5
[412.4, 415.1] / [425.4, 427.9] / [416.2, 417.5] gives 0.04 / 24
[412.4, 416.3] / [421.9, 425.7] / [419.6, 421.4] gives 0.07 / 22.6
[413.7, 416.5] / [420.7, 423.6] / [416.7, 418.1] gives 0.02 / 23.1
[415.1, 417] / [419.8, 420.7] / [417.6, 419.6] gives -0.06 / 21.8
